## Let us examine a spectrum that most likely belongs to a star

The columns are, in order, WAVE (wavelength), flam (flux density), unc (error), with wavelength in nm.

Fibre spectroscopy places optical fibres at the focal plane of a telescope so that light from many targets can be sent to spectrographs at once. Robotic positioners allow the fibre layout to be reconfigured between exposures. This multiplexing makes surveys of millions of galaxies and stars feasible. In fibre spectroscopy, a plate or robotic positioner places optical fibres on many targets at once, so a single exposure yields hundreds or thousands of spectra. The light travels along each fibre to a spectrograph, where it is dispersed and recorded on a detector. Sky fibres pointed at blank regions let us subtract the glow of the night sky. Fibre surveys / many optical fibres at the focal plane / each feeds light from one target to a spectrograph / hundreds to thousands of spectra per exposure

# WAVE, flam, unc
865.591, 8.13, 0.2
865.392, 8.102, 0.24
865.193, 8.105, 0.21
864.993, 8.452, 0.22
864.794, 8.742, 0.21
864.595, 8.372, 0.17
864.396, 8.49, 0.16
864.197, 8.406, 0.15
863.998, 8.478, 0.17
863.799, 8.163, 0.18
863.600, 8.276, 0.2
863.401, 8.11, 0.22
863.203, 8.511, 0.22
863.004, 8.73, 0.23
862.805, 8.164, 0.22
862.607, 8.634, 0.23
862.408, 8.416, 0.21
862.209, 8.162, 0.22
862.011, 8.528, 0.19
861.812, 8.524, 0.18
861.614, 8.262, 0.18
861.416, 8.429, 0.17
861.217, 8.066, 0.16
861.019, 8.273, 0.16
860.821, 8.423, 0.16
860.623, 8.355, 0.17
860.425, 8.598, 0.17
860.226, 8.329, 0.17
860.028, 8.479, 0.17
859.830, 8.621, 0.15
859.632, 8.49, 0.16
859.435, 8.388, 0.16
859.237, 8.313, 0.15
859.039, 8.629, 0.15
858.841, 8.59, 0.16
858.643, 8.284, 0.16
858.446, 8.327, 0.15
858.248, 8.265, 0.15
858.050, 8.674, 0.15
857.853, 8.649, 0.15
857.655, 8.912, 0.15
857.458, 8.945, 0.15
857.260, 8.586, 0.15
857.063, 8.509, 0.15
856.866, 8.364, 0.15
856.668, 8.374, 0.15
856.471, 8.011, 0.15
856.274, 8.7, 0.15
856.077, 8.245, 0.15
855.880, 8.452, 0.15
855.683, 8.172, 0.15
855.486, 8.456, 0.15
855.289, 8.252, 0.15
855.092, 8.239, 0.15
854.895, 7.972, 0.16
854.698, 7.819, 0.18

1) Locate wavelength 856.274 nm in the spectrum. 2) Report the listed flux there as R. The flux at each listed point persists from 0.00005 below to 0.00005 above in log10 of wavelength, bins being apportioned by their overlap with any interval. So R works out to 8.7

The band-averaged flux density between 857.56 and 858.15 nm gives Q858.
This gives 8.74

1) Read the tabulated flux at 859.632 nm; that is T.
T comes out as 8.49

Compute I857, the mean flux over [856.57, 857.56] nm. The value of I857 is 8.56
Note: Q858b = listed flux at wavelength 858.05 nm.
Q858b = 8.674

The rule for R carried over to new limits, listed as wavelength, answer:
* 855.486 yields 8.456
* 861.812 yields 8.524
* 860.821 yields 8.423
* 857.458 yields 8.945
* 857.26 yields 8.586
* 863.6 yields 8.276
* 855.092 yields 8.239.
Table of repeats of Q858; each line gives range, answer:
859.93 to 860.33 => 8.39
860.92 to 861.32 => 8.17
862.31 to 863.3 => 8.49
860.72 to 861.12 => 8.36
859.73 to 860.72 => 8.47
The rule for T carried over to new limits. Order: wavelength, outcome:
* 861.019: 8.273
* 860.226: 8.329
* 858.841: 8.59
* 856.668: 8.374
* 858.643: 8.284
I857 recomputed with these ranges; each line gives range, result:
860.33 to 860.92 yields 8.46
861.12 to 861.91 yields 8.32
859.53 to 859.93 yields 8.57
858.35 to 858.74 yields 8.32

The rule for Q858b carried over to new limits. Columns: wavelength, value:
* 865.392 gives 8.102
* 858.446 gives 8.327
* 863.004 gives 8.73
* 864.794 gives 8.742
